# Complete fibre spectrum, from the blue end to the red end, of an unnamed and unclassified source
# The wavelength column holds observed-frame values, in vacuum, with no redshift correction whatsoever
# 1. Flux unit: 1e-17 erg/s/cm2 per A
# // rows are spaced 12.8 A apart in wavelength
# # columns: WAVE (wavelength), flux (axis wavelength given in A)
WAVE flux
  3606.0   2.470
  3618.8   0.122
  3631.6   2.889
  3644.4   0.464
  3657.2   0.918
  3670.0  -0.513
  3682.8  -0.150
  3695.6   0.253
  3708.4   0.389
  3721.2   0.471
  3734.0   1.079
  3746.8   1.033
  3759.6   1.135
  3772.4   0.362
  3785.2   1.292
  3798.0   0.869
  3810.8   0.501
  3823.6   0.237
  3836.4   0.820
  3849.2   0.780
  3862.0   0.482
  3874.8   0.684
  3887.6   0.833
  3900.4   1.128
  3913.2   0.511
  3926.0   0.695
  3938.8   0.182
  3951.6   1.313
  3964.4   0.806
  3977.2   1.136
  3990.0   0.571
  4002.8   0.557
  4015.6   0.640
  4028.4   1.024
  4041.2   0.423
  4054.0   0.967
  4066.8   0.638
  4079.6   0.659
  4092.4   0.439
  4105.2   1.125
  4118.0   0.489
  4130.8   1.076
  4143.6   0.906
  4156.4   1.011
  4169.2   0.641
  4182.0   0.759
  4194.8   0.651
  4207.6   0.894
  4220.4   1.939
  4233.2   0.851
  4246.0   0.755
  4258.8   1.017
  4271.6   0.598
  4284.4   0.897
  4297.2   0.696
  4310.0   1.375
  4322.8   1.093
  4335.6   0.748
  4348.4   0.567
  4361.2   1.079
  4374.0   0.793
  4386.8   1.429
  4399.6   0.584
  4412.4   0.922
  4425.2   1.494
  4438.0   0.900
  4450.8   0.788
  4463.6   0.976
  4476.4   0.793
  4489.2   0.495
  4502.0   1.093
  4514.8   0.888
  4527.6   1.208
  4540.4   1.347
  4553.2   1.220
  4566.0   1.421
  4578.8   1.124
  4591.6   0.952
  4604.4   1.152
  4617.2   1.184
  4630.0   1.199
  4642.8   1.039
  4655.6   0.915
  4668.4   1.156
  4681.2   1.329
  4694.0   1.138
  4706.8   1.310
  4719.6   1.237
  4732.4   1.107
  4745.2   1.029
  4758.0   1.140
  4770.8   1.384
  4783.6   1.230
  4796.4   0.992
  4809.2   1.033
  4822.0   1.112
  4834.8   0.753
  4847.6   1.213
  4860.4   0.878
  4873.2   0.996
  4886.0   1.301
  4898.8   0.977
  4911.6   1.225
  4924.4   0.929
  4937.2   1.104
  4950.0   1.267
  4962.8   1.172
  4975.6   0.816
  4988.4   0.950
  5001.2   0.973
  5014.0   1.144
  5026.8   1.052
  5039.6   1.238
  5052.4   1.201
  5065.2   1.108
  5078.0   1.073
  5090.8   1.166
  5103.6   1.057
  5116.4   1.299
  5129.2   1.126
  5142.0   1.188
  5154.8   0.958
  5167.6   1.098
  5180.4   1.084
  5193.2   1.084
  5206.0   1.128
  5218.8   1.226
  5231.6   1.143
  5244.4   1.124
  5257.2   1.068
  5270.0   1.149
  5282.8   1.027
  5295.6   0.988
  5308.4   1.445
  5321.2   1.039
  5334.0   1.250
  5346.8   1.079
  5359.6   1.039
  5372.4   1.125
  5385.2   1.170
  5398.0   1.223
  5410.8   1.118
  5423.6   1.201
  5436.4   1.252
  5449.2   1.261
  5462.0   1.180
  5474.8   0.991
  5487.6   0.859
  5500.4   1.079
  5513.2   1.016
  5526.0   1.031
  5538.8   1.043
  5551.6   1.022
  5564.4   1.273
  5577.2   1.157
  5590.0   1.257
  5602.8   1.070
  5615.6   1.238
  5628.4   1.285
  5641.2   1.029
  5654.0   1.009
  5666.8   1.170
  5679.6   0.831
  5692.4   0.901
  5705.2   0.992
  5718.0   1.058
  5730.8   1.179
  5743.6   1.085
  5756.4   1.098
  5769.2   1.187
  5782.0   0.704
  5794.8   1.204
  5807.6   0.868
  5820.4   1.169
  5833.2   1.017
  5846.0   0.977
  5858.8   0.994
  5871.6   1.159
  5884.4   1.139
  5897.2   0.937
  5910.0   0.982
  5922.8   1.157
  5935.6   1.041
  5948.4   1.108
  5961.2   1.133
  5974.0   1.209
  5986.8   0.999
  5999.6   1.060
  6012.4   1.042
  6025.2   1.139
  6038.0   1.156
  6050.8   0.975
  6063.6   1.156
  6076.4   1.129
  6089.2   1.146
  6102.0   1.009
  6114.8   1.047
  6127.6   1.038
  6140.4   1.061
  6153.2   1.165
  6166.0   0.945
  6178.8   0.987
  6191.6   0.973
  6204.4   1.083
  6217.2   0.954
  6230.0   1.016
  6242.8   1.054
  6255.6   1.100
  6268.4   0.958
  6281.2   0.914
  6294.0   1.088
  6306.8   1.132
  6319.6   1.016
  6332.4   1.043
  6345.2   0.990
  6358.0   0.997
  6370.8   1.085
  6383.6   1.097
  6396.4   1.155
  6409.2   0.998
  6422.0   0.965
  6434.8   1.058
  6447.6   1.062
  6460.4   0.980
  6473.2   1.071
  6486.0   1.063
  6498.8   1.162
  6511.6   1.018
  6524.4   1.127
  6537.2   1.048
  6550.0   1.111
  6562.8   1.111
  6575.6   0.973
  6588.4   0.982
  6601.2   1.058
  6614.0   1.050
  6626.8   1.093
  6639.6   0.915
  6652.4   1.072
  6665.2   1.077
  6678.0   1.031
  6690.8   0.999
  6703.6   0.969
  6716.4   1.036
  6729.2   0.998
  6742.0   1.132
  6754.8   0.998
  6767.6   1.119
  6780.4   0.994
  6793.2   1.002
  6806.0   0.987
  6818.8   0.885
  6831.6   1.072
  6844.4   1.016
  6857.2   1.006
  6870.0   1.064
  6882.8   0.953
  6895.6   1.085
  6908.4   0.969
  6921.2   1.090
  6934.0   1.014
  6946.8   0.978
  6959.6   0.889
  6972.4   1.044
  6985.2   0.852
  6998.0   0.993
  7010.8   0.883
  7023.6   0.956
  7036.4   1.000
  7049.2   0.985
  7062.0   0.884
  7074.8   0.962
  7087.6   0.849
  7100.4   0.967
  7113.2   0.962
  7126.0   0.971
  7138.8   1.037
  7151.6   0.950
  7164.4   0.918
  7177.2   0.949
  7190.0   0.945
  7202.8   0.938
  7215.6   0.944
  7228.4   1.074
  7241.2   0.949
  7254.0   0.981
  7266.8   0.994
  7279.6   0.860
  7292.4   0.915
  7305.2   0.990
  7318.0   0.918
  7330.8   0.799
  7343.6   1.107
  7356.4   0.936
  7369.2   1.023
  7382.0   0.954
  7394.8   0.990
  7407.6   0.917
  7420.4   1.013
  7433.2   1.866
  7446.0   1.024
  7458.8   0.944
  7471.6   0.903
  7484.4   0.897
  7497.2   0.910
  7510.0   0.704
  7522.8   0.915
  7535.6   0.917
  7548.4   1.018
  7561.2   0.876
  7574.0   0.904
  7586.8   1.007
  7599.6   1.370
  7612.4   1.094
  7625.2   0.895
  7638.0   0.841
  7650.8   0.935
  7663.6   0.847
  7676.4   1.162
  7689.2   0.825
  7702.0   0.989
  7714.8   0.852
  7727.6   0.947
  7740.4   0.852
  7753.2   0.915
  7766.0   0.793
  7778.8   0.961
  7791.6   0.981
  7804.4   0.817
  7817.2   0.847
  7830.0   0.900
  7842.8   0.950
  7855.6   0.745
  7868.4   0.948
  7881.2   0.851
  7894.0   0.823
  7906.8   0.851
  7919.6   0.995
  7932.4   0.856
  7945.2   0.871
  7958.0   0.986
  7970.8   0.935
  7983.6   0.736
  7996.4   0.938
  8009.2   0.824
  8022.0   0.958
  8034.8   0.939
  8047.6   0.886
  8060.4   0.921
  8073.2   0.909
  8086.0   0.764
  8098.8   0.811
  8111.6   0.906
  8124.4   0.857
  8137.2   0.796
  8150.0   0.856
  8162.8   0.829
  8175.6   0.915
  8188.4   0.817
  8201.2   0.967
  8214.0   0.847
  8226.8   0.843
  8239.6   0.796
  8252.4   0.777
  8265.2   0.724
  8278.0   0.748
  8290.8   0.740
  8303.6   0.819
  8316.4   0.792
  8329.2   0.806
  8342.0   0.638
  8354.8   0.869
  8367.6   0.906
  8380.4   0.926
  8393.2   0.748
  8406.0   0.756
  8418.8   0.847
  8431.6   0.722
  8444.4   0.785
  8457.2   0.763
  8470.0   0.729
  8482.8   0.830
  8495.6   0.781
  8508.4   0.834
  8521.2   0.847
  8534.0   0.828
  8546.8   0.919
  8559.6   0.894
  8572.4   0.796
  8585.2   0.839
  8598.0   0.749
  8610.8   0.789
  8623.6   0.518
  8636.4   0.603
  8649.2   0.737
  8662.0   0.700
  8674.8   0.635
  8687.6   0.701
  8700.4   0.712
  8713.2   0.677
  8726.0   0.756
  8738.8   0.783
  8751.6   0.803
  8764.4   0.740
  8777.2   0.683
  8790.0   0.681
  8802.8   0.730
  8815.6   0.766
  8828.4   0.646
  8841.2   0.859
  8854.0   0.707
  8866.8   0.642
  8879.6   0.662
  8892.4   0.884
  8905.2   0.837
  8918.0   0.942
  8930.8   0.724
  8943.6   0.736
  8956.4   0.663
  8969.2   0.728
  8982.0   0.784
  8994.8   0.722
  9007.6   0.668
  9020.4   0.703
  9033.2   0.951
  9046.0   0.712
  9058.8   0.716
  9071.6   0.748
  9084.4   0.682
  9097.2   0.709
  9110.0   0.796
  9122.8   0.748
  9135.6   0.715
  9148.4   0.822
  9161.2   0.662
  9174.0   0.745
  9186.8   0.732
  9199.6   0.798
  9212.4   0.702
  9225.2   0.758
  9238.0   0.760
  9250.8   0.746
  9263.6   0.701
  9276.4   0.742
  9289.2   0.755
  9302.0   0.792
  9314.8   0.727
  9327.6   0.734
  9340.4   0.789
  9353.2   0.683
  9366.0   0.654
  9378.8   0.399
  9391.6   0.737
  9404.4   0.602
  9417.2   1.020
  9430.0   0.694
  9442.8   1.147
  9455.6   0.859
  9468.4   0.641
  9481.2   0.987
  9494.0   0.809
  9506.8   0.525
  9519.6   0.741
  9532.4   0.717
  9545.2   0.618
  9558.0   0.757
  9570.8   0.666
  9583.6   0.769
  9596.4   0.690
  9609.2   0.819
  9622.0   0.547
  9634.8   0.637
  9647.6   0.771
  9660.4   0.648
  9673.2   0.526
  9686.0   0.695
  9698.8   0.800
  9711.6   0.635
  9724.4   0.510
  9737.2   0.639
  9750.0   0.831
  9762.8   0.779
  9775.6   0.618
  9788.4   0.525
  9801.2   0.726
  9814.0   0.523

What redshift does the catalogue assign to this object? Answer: 0.132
